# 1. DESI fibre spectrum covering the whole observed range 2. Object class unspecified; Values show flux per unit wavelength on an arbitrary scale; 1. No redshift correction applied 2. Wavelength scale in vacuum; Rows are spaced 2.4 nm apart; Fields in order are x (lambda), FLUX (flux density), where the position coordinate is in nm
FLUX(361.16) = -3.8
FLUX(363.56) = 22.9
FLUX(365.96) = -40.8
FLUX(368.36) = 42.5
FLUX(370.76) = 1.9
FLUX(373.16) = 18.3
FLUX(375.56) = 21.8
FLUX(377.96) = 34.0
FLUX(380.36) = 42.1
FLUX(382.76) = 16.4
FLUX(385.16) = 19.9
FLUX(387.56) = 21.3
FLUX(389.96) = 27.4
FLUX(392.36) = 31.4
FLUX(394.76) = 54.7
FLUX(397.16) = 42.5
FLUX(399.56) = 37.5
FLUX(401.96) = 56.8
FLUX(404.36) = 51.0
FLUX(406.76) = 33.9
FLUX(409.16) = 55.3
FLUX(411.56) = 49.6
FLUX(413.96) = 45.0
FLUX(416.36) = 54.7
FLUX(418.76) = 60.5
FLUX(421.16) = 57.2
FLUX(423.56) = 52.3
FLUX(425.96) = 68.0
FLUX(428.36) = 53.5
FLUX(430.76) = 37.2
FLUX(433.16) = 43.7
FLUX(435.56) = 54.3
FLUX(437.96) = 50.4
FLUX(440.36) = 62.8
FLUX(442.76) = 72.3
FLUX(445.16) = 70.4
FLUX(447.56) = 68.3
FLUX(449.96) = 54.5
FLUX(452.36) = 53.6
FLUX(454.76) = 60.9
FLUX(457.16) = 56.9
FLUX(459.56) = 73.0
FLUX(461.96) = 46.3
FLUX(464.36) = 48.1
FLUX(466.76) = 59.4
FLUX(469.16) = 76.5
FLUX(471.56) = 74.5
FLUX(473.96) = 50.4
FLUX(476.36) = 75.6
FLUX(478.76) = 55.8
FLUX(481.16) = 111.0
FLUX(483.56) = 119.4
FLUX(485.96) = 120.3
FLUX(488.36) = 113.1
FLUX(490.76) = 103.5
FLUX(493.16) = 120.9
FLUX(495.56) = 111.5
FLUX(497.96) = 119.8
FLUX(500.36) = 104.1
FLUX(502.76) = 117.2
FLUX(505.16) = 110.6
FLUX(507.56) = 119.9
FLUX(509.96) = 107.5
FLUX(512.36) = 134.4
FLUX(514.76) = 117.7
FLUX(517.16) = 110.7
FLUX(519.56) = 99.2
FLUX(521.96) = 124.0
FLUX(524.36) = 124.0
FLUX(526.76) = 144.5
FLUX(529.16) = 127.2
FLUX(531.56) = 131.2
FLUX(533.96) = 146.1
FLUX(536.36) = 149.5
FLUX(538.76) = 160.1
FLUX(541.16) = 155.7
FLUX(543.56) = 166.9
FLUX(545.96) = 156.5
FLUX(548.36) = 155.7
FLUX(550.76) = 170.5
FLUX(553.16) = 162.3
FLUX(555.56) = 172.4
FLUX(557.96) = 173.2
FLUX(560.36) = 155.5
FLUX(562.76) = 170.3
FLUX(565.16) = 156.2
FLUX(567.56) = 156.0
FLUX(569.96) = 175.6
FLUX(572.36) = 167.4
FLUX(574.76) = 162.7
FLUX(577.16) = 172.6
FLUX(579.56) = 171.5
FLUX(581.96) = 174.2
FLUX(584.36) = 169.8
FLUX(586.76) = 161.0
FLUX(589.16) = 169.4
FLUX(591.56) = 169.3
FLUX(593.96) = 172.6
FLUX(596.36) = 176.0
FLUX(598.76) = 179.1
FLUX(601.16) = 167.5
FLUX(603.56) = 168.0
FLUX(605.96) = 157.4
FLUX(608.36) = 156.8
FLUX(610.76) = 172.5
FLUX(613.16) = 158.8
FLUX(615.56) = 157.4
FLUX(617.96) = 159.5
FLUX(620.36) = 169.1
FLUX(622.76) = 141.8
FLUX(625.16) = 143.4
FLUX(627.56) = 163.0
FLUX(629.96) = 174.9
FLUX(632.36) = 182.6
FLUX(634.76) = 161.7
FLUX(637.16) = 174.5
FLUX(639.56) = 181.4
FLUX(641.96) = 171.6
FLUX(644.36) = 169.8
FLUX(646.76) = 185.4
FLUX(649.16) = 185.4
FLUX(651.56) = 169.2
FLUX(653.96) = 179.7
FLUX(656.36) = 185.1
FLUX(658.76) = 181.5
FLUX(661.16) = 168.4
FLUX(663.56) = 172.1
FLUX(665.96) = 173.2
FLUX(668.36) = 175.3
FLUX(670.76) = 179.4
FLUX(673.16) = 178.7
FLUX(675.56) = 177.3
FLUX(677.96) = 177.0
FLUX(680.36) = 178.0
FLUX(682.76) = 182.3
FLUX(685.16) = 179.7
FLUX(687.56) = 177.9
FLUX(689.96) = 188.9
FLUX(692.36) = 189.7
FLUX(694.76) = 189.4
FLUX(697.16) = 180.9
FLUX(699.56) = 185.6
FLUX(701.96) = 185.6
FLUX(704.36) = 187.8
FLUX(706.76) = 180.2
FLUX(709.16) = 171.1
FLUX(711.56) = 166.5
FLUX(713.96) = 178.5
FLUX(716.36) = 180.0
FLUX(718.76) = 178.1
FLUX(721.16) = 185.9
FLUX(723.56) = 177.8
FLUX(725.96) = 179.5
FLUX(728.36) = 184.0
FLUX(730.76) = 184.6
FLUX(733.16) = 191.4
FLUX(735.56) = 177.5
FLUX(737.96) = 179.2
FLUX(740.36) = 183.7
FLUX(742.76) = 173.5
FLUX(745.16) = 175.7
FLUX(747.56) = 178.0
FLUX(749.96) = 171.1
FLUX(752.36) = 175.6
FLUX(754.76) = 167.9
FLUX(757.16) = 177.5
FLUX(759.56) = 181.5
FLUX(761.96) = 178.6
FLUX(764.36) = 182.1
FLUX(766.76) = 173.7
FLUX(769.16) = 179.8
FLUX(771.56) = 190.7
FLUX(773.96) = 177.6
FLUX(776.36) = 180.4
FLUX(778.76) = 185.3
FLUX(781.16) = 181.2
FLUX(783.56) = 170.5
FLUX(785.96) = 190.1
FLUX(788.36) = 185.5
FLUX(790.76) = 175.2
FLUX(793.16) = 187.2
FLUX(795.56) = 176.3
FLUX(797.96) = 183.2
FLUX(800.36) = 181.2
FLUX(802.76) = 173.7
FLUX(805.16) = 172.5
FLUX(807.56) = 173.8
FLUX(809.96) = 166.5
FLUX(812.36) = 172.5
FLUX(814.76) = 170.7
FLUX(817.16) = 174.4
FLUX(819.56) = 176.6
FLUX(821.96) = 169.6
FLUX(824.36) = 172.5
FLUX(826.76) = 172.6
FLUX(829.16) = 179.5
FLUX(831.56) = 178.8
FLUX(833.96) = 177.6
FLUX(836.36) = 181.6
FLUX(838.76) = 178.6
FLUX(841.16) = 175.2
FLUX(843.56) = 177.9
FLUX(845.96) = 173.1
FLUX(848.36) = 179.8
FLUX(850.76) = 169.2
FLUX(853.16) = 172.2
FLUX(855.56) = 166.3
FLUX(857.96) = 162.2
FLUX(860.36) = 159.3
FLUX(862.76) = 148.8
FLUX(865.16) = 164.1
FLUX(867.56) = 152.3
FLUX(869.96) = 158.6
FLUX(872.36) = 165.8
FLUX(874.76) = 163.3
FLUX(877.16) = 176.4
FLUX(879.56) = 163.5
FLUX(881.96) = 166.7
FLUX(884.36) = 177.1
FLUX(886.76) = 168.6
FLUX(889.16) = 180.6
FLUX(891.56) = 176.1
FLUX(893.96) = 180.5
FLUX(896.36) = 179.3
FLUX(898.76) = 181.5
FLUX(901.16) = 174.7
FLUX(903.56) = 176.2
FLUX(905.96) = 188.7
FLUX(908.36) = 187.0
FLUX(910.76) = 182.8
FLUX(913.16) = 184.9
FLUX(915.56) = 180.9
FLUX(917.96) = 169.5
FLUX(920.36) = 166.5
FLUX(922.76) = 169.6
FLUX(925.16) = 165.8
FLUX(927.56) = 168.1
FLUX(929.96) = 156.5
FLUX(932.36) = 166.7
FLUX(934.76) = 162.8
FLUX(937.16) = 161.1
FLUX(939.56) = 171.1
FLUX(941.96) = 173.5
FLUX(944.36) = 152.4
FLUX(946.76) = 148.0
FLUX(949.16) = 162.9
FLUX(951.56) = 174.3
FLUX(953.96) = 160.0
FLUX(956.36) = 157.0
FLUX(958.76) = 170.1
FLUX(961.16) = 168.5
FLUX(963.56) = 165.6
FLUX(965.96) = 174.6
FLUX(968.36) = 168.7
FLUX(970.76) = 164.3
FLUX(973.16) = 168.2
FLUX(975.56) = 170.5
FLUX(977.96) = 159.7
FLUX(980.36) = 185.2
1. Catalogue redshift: 0.205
